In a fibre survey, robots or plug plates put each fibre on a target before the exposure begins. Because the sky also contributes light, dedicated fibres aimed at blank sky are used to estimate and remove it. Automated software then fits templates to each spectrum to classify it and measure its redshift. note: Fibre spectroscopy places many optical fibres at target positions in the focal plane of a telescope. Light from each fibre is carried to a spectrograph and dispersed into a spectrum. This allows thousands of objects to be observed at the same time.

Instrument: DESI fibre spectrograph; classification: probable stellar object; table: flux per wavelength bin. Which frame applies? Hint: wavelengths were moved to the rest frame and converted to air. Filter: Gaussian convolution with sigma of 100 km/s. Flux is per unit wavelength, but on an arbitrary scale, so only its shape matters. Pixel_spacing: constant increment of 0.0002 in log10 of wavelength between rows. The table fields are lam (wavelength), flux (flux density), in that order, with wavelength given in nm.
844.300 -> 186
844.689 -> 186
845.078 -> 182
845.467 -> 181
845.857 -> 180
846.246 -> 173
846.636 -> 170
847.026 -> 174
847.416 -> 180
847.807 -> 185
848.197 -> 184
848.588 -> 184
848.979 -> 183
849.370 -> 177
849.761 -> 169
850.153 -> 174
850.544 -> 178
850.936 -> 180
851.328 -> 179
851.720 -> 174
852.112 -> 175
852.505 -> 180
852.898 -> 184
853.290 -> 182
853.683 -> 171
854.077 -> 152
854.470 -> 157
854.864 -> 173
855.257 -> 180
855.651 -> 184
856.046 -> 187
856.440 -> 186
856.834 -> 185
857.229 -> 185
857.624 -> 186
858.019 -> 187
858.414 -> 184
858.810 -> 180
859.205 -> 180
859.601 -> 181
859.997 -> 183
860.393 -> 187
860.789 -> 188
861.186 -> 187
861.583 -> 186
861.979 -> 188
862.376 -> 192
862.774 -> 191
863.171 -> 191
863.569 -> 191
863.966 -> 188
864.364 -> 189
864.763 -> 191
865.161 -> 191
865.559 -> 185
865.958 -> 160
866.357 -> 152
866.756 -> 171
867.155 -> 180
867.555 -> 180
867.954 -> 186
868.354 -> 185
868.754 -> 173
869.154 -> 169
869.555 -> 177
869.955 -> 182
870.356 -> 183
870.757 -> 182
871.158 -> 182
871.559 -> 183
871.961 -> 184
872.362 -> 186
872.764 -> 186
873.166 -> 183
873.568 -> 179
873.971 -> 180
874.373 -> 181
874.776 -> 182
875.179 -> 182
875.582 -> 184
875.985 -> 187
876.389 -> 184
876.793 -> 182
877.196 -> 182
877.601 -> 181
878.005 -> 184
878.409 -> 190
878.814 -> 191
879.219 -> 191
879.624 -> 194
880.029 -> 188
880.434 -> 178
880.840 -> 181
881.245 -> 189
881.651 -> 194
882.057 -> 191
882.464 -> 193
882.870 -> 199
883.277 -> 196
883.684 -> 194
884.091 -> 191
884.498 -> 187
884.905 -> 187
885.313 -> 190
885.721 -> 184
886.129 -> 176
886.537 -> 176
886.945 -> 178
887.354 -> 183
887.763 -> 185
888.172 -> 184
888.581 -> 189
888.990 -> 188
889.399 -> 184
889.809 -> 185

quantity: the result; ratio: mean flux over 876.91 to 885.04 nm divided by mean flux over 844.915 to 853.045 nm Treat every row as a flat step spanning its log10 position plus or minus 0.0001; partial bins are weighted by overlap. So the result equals 1.06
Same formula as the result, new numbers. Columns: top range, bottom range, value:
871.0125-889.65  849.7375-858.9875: 1.04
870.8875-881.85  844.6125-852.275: 1.04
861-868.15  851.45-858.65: 1.03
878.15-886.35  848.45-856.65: 1.07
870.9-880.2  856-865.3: 0.99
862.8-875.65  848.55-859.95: 1.02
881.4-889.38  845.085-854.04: 1.06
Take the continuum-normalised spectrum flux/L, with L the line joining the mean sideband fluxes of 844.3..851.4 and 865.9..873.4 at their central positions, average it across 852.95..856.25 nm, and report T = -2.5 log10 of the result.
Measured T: 0.03 mag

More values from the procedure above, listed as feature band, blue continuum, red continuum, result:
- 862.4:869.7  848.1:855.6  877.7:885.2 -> 0.01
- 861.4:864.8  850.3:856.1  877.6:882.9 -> -0.05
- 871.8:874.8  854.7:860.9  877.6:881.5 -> 0.02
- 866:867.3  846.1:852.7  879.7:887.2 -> 0.10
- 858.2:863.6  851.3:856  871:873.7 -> -0.05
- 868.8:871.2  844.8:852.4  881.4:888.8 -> 0.03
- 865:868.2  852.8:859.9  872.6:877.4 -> 0.03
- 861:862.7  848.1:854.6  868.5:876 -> -0.06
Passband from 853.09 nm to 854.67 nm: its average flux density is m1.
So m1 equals 166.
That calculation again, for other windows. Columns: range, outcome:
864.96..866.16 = 179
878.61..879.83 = 192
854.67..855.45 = 177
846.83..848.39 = 181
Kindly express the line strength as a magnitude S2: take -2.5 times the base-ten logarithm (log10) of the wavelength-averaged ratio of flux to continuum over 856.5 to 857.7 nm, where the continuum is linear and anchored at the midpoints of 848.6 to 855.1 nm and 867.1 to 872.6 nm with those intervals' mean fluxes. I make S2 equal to -0.05 mag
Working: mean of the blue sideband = 175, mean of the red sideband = 181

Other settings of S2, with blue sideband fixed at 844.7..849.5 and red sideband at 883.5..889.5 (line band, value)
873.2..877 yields 0.01 mag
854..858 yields 0.01 mag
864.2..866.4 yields 0.02 mag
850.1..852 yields 0.02 mag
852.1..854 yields 0.02 mag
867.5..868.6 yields -0.01 mag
